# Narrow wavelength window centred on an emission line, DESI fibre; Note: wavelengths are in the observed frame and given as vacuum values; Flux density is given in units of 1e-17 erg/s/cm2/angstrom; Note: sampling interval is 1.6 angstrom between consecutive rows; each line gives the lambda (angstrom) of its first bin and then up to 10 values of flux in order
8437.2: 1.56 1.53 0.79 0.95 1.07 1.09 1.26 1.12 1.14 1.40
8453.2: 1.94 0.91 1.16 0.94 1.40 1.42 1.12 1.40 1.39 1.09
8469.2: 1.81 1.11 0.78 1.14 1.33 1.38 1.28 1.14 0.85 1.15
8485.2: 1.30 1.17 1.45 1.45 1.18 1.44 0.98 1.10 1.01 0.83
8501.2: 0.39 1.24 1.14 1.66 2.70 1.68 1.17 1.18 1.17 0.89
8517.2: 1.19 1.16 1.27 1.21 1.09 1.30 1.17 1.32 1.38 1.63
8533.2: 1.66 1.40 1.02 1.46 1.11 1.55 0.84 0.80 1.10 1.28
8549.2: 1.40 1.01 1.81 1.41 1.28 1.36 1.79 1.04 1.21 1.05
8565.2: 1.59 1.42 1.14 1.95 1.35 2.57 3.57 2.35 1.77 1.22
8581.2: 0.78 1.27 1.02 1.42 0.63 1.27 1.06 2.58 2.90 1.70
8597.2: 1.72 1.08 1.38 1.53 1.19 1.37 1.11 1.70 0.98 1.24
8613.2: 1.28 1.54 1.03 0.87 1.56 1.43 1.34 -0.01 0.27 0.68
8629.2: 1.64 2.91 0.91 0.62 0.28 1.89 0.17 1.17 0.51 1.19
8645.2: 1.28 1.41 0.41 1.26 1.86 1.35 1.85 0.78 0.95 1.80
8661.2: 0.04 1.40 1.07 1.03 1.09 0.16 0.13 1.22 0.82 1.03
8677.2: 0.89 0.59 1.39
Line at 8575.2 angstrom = [S II] 6716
